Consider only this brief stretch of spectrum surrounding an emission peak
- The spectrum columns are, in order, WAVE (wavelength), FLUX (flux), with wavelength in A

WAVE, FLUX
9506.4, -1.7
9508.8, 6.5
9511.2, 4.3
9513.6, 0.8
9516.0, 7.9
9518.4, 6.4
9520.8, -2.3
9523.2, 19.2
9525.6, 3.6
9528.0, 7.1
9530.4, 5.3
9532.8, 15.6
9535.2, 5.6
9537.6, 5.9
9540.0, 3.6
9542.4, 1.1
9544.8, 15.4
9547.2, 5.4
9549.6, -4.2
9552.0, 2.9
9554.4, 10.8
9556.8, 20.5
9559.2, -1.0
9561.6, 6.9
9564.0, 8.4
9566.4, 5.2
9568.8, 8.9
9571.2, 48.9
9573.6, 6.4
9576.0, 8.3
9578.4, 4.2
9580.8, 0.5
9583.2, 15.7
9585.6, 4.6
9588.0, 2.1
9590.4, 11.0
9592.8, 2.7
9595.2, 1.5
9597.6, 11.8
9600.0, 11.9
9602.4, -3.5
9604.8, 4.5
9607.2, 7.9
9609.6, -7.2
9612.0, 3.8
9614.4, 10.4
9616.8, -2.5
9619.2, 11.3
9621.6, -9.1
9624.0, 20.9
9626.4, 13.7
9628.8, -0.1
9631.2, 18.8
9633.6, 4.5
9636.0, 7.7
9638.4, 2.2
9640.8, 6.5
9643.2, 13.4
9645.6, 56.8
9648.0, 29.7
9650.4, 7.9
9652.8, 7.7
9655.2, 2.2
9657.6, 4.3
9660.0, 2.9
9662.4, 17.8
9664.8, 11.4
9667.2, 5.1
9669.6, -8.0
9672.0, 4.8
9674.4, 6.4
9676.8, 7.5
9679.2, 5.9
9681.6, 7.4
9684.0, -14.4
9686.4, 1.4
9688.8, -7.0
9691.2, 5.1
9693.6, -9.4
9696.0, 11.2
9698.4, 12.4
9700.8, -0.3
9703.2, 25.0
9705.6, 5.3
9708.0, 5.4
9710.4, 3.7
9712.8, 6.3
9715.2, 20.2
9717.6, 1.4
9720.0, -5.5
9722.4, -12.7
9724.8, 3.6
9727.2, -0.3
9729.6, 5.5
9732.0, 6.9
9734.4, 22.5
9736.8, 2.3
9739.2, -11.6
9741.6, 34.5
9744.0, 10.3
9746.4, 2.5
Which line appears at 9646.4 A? H-beta 4861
